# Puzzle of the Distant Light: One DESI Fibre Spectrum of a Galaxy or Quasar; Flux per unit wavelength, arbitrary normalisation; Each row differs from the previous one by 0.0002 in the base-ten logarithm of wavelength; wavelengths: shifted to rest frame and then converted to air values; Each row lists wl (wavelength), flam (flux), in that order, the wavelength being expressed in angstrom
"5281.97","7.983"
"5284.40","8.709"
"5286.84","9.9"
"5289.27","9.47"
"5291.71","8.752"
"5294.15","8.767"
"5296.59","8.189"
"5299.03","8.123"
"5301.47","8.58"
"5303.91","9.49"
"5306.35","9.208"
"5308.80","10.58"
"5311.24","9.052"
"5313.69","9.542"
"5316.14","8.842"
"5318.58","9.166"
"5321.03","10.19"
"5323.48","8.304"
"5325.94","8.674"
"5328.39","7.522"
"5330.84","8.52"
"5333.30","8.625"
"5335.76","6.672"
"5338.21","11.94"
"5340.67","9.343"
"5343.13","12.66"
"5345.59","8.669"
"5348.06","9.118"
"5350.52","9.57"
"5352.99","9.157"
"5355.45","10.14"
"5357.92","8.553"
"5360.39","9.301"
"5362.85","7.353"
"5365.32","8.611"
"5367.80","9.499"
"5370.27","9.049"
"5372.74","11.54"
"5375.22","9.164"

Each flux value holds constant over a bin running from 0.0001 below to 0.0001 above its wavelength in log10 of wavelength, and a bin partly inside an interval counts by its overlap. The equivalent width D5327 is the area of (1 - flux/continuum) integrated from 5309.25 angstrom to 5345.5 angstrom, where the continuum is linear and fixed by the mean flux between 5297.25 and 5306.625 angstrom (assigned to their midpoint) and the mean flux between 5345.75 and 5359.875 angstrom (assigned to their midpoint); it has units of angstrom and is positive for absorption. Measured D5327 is -0.9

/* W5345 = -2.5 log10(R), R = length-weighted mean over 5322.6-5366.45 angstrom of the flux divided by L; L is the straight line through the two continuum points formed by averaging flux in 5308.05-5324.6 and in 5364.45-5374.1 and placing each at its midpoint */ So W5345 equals 0.06 mag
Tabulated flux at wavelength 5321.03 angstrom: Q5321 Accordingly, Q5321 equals 10.19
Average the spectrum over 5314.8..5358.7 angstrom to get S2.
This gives 9.21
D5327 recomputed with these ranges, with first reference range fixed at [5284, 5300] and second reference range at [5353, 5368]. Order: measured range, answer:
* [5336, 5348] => -1.75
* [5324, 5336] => 1.01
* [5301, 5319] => -0.97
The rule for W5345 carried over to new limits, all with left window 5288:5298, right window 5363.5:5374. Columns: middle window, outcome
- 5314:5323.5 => -0.028 mag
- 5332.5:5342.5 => -0.018 mag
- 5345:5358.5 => 0.014 mag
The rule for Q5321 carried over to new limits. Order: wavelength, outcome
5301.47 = 8.58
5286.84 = 9.9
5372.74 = 11.54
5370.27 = 9.049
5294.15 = 8.767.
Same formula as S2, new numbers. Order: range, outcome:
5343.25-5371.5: 9.14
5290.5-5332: 8.91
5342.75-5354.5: 9.63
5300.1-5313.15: 9.38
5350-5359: 9.35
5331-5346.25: 9.61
